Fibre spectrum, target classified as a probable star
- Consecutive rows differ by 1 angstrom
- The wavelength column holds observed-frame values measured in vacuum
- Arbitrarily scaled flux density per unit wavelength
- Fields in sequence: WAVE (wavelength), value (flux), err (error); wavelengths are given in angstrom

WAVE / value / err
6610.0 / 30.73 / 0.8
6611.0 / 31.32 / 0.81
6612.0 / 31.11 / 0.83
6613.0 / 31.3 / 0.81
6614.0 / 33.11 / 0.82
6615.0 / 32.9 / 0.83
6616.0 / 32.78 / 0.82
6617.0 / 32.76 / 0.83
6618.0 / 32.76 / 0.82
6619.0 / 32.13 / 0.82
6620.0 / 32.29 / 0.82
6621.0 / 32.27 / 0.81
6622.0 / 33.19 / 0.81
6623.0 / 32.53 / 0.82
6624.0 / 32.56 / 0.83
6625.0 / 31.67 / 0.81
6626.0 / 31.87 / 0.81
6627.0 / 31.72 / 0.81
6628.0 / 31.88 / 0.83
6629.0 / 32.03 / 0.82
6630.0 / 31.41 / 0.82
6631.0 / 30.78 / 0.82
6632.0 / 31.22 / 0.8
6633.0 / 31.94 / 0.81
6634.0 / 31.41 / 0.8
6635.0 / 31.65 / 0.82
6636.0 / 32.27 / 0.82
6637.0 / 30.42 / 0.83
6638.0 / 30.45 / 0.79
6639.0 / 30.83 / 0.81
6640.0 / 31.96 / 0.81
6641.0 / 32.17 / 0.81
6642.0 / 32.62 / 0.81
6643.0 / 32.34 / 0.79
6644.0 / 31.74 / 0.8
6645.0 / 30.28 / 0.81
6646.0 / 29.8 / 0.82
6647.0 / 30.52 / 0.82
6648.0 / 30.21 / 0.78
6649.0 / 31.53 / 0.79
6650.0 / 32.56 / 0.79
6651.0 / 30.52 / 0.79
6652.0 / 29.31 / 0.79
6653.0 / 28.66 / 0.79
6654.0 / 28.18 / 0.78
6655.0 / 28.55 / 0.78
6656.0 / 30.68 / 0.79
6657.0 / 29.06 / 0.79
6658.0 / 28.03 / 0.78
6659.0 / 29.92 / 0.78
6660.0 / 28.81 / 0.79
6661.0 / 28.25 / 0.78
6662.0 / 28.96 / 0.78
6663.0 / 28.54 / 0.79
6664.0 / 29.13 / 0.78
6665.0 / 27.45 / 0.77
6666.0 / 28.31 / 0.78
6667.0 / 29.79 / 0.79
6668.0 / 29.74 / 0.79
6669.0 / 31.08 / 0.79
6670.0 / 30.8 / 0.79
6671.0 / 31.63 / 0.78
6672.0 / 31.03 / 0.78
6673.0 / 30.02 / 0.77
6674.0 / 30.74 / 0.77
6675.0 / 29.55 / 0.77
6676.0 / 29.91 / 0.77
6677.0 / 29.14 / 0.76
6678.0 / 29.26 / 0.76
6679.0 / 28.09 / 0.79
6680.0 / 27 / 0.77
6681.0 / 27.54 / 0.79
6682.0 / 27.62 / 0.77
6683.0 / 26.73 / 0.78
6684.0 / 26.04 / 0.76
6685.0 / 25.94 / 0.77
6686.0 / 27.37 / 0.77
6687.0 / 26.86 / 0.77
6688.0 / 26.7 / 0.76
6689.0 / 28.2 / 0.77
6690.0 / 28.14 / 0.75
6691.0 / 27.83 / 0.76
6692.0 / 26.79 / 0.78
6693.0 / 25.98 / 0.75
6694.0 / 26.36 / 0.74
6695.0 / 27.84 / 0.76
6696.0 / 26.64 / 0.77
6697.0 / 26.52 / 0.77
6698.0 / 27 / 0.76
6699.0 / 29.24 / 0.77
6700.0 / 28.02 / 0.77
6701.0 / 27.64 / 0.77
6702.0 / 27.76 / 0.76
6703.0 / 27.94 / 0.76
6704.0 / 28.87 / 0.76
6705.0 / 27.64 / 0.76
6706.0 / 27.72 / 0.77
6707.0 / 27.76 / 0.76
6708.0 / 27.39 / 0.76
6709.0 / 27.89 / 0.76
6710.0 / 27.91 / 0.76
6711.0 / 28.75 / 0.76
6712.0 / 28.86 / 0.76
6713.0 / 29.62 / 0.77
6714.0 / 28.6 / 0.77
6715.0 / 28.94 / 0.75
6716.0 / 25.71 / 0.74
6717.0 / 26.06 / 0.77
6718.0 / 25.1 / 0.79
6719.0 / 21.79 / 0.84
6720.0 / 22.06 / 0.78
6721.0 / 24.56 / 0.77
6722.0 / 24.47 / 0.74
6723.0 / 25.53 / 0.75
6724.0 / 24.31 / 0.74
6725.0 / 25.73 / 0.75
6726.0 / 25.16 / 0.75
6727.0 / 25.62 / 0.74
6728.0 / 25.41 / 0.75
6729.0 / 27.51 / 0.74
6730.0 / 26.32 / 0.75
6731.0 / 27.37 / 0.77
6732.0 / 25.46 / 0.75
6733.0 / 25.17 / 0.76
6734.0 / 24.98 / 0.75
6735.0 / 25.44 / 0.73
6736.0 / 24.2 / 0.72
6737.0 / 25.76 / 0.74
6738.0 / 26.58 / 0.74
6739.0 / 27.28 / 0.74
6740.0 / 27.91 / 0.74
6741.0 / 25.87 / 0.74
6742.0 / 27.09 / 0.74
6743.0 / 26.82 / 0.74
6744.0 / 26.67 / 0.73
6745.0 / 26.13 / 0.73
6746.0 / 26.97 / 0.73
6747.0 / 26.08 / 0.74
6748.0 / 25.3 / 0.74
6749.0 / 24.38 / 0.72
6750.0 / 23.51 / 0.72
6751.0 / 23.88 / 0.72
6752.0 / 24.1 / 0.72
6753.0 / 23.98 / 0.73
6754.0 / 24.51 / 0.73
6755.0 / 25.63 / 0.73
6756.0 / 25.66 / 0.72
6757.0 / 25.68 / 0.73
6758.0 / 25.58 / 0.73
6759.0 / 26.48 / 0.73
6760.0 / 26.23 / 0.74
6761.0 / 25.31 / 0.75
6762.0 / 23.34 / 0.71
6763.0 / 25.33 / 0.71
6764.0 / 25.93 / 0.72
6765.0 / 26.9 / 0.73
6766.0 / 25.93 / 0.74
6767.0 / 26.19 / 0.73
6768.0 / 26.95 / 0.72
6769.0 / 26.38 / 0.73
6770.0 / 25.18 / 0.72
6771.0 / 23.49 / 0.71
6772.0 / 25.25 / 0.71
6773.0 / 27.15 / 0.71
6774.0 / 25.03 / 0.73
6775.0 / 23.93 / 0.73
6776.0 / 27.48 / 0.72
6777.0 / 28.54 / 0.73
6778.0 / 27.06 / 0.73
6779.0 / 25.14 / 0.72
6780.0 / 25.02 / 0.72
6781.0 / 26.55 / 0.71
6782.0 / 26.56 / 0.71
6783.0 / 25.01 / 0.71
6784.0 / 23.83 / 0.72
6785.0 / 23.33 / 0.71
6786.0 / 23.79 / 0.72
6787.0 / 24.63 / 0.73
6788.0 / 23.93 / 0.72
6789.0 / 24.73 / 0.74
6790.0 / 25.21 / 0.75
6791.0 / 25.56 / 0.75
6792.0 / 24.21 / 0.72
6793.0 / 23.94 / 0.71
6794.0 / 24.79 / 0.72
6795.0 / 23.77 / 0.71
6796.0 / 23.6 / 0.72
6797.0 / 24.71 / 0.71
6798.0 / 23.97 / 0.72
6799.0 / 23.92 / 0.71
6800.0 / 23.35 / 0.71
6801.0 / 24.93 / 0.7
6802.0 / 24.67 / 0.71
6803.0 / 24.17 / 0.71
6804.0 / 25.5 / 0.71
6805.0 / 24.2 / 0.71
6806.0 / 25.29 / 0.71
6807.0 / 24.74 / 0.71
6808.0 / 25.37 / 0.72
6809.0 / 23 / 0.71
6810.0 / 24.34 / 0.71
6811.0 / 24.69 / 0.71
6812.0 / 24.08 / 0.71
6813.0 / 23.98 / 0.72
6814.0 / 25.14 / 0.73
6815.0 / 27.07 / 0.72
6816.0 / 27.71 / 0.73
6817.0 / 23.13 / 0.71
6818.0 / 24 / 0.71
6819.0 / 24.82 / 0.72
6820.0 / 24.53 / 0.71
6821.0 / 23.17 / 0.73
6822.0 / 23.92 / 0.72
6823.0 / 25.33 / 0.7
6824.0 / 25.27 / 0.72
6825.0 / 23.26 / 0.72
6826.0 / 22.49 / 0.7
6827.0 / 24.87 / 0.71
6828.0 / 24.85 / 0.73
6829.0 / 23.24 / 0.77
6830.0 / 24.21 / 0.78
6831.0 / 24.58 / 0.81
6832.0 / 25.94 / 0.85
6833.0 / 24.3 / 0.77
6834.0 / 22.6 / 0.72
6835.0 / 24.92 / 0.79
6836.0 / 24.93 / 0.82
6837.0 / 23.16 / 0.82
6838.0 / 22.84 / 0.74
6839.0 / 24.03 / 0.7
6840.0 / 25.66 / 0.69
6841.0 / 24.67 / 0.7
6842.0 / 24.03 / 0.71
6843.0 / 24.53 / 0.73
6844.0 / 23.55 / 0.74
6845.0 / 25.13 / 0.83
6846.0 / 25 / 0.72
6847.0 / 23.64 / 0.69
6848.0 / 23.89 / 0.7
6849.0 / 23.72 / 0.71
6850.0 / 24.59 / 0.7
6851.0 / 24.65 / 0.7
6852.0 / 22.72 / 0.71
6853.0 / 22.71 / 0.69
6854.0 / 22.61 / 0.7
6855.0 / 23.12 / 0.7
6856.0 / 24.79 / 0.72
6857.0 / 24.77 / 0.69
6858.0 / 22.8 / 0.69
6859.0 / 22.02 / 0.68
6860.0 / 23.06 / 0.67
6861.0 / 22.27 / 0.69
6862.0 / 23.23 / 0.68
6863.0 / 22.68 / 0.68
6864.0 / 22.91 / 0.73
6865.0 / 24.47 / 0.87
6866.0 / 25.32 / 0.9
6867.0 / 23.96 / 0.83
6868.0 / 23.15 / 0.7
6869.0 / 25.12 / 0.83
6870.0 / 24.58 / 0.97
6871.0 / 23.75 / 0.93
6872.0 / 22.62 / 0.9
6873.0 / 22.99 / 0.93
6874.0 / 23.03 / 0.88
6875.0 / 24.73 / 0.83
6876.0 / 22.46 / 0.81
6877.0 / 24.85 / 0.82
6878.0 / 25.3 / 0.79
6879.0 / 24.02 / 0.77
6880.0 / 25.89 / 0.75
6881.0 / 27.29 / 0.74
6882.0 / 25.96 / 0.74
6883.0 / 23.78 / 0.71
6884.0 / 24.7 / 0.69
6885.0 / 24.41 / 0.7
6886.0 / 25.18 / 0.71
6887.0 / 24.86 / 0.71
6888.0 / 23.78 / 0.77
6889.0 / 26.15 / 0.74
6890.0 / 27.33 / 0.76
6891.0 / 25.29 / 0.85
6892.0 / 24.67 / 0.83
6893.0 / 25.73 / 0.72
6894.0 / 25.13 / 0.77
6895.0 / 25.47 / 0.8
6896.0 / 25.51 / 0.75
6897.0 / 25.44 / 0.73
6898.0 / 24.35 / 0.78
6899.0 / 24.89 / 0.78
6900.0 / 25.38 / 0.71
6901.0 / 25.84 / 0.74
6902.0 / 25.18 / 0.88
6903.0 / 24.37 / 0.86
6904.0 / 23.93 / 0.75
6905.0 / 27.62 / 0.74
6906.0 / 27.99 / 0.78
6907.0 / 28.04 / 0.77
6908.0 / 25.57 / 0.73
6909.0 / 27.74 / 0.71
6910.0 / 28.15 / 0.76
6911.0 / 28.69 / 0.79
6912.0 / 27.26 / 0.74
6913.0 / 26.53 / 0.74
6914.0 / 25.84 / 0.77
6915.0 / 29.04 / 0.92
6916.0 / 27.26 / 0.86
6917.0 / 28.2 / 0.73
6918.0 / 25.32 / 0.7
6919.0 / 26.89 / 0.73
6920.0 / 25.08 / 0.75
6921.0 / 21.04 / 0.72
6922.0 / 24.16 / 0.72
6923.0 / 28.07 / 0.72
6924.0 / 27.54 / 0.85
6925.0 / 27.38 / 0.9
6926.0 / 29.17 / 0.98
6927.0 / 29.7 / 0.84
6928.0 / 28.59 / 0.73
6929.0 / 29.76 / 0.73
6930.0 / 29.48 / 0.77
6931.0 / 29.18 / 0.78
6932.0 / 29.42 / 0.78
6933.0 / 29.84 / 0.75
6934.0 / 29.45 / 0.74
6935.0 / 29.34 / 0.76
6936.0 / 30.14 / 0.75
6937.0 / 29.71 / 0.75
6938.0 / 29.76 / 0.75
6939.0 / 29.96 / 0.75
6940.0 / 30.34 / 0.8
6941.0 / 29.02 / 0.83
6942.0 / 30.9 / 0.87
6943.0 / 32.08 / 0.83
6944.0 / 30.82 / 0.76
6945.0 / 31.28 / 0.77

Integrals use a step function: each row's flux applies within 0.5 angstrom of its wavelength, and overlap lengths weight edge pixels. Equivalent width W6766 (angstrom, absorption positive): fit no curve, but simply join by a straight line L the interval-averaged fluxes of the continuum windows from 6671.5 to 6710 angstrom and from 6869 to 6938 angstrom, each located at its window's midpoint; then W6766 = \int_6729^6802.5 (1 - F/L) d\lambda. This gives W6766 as 5.19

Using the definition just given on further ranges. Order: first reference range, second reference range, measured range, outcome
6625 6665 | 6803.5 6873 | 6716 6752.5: 2.8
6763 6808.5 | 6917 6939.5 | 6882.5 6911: 1.9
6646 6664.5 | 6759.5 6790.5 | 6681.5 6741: 2.0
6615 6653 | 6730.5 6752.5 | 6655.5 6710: 1.2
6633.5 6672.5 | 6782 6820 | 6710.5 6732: 1.2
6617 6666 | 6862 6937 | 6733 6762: 3.3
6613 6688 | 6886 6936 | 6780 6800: 2.7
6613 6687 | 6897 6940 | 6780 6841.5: 8.9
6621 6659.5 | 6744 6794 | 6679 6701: 1.2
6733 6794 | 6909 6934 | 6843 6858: 1.5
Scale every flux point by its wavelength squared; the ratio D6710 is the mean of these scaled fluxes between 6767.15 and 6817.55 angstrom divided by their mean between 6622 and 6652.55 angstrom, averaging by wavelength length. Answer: 0.83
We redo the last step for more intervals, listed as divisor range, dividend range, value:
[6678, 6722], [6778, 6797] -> 0.93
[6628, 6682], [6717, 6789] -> 0.87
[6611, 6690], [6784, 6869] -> 0.84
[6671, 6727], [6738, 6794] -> 0.95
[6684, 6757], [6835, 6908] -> 0.97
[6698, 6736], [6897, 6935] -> 1.08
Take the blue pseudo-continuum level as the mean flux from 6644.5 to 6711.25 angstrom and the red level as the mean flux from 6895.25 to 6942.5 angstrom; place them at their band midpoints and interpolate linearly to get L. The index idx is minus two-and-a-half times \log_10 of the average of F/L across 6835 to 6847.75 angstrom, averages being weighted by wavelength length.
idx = 0.15 mag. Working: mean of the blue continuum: 28.6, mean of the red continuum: 27.5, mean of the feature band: 24.3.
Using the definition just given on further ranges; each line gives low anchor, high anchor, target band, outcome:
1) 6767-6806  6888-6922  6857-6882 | 0.08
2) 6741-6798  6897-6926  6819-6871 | 0.08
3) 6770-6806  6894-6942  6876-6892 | 0.07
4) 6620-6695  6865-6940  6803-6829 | 0.12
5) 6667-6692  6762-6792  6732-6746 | 0.02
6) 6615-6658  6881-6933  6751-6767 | 0.15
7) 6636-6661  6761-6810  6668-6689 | 0.02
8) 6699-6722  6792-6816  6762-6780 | -0.02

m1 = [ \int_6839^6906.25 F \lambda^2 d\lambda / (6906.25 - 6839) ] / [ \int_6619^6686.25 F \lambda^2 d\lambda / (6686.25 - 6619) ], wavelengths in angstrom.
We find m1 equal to 0.86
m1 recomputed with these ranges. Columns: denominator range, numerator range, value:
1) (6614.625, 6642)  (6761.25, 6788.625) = 0.83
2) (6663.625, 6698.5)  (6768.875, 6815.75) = 0.91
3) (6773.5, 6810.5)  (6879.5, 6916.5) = 1.08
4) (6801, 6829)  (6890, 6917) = 1.10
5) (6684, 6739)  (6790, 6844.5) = 0.95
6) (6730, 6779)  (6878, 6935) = 1.08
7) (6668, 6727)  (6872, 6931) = 1.00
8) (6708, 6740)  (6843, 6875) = 0.94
